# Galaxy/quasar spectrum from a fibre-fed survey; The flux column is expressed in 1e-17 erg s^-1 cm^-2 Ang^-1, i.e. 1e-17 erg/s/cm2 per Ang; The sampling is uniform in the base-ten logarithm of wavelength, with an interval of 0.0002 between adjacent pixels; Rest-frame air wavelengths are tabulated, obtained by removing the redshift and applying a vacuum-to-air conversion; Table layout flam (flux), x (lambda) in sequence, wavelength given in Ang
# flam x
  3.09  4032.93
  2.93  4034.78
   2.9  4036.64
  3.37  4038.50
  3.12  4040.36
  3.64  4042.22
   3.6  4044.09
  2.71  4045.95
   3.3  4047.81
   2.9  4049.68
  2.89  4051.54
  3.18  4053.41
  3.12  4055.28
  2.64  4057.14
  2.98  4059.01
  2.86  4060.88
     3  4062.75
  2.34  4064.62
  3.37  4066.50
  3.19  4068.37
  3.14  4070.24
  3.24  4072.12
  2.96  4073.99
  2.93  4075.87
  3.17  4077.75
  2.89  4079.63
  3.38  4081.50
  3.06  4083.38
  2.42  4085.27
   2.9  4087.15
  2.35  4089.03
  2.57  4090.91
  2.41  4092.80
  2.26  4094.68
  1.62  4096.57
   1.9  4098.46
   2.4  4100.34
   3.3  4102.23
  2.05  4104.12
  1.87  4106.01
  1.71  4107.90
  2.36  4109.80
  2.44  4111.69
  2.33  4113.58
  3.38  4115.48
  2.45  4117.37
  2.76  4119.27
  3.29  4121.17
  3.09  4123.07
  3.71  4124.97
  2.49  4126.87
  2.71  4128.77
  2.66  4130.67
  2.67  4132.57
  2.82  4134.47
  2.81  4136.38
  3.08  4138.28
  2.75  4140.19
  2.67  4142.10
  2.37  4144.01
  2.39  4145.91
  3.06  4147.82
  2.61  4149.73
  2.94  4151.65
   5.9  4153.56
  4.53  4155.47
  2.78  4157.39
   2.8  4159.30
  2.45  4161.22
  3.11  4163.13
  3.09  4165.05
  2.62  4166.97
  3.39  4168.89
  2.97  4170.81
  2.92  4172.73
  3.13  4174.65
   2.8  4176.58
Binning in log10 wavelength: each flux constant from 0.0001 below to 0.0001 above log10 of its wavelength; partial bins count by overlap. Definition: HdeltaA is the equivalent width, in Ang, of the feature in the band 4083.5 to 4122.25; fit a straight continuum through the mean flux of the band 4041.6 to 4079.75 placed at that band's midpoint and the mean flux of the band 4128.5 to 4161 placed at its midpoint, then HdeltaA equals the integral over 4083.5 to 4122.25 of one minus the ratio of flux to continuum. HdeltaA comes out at 7.4 Ang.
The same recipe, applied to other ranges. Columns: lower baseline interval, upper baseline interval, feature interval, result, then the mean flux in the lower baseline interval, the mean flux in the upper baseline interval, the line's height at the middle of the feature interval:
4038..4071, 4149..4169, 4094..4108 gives 4.45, 3.07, 3.29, 3.17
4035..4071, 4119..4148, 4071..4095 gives 1.21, 3.06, 2.83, 2.98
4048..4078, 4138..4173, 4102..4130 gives 3.66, 3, 3.08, 3.04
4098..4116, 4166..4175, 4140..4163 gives -2.49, 2.36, 3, 2.81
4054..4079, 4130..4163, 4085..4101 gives 3.71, 3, 3.02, 3.01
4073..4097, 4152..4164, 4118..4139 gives 2.02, 2.71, 3.57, 3.22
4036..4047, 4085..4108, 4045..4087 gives -2.67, 3.23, 2.31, 2.82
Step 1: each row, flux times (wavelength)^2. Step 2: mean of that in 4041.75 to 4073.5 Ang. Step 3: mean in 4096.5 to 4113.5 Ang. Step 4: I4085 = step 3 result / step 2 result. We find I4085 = 0.74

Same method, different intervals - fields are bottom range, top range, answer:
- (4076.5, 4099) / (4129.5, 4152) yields 1.08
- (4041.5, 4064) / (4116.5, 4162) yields 1.02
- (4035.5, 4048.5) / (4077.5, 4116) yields 0.79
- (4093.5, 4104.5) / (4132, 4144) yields 1.24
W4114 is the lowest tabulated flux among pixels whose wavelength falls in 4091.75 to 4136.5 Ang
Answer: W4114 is 1.62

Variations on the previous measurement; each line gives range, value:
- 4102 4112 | 1.71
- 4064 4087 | 2.34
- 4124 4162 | 2.37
